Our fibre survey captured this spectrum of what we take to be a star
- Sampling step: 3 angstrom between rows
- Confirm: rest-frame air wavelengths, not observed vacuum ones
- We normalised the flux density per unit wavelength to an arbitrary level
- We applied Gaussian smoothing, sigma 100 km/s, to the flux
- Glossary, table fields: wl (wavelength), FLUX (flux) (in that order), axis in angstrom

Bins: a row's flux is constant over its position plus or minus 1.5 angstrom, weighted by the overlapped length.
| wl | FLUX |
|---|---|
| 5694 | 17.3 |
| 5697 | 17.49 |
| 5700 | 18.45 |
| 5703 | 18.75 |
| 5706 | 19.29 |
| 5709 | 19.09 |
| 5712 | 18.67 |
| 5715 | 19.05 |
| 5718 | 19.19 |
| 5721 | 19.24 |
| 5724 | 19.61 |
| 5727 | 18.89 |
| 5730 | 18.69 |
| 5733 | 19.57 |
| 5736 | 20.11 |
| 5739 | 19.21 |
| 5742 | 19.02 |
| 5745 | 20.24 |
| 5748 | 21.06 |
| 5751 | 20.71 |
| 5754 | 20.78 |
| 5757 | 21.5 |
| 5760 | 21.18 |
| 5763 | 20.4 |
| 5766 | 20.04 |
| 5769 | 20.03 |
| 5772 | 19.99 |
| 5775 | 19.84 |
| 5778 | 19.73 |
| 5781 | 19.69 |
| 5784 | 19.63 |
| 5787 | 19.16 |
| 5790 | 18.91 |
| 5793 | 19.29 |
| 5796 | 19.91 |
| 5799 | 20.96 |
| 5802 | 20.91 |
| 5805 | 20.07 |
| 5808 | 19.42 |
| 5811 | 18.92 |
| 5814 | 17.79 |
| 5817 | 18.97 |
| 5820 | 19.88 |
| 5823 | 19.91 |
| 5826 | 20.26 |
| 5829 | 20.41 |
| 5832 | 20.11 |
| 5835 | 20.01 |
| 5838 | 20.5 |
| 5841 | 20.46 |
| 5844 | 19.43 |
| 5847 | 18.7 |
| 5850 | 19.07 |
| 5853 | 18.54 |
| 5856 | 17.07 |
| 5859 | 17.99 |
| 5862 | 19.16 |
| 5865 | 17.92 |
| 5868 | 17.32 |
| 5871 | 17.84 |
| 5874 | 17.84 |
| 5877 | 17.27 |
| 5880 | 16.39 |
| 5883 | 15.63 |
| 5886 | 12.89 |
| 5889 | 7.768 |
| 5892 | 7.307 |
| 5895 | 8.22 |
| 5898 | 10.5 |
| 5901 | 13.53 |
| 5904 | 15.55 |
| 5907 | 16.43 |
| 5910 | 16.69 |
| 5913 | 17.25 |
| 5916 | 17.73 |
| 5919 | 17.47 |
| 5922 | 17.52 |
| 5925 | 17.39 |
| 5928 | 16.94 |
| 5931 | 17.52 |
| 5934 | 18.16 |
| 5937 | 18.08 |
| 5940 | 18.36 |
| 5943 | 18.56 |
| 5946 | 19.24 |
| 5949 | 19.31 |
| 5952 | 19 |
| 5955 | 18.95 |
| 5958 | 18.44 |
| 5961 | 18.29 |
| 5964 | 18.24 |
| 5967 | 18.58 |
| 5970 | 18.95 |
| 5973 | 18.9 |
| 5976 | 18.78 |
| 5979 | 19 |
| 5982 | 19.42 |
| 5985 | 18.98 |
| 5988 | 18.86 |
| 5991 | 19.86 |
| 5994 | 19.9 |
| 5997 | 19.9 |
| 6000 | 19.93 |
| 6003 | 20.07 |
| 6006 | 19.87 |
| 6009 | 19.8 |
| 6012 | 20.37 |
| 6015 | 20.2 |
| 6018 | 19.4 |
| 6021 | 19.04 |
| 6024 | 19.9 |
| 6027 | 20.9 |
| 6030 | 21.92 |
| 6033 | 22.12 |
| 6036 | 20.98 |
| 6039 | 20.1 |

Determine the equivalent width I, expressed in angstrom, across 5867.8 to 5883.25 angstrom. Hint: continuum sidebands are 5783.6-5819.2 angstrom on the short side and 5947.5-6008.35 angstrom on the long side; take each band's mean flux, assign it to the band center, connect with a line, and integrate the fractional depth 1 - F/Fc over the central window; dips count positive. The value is 1.8 angstrom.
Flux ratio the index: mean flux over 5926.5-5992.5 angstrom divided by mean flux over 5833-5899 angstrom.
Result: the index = 1.14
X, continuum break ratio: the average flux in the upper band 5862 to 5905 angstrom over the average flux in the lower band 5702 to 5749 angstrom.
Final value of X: 0.73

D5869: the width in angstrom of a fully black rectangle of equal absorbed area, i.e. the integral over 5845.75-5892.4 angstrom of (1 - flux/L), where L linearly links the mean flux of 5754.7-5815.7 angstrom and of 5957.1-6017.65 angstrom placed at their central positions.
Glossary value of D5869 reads 7.81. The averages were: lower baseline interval 19.9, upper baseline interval 19.3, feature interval 16.4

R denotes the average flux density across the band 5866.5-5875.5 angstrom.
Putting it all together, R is 17.7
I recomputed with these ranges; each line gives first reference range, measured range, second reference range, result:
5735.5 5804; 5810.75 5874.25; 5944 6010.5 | 2.42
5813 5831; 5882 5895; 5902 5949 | 5.61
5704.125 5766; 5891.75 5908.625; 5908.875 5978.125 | 5.67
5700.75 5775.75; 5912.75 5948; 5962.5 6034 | 3.24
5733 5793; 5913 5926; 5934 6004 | 1.18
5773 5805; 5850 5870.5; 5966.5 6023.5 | 1.70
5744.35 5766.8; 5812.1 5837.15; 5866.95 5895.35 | -3.88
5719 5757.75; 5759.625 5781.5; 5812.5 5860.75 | -0.44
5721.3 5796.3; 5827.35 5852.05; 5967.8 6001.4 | -0.18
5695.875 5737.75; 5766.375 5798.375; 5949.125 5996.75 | -1.11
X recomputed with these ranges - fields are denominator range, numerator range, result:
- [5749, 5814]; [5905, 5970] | 0.90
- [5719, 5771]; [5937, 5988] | 0.94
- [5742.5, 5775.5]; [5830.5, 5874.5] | 0.92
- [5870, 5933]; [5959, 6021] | 1.29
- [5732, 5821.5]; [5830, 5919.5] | 0.83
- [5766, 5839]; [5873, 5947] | 0.79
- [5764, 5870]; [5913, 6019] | 0.97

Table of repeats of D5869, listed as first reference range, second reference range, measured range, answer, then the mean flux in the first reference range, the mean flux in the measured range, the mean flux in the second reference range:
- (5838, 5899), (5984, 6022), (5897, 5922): 1.9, 16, 15.9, 19.7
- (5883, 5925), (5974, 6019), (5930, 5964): -4.0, 14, 18.5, 19.6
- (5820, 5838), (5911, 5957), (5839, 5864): 1.1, 20.1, 18.8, 18.1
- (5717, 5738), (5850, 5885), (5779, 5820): -2.5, 19.3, 19.5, 17.5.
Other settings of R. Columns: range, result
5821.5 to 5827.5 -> 20.1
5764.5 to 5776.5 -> 20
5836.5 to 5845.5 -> 20.1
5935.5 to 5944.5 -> 18.3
